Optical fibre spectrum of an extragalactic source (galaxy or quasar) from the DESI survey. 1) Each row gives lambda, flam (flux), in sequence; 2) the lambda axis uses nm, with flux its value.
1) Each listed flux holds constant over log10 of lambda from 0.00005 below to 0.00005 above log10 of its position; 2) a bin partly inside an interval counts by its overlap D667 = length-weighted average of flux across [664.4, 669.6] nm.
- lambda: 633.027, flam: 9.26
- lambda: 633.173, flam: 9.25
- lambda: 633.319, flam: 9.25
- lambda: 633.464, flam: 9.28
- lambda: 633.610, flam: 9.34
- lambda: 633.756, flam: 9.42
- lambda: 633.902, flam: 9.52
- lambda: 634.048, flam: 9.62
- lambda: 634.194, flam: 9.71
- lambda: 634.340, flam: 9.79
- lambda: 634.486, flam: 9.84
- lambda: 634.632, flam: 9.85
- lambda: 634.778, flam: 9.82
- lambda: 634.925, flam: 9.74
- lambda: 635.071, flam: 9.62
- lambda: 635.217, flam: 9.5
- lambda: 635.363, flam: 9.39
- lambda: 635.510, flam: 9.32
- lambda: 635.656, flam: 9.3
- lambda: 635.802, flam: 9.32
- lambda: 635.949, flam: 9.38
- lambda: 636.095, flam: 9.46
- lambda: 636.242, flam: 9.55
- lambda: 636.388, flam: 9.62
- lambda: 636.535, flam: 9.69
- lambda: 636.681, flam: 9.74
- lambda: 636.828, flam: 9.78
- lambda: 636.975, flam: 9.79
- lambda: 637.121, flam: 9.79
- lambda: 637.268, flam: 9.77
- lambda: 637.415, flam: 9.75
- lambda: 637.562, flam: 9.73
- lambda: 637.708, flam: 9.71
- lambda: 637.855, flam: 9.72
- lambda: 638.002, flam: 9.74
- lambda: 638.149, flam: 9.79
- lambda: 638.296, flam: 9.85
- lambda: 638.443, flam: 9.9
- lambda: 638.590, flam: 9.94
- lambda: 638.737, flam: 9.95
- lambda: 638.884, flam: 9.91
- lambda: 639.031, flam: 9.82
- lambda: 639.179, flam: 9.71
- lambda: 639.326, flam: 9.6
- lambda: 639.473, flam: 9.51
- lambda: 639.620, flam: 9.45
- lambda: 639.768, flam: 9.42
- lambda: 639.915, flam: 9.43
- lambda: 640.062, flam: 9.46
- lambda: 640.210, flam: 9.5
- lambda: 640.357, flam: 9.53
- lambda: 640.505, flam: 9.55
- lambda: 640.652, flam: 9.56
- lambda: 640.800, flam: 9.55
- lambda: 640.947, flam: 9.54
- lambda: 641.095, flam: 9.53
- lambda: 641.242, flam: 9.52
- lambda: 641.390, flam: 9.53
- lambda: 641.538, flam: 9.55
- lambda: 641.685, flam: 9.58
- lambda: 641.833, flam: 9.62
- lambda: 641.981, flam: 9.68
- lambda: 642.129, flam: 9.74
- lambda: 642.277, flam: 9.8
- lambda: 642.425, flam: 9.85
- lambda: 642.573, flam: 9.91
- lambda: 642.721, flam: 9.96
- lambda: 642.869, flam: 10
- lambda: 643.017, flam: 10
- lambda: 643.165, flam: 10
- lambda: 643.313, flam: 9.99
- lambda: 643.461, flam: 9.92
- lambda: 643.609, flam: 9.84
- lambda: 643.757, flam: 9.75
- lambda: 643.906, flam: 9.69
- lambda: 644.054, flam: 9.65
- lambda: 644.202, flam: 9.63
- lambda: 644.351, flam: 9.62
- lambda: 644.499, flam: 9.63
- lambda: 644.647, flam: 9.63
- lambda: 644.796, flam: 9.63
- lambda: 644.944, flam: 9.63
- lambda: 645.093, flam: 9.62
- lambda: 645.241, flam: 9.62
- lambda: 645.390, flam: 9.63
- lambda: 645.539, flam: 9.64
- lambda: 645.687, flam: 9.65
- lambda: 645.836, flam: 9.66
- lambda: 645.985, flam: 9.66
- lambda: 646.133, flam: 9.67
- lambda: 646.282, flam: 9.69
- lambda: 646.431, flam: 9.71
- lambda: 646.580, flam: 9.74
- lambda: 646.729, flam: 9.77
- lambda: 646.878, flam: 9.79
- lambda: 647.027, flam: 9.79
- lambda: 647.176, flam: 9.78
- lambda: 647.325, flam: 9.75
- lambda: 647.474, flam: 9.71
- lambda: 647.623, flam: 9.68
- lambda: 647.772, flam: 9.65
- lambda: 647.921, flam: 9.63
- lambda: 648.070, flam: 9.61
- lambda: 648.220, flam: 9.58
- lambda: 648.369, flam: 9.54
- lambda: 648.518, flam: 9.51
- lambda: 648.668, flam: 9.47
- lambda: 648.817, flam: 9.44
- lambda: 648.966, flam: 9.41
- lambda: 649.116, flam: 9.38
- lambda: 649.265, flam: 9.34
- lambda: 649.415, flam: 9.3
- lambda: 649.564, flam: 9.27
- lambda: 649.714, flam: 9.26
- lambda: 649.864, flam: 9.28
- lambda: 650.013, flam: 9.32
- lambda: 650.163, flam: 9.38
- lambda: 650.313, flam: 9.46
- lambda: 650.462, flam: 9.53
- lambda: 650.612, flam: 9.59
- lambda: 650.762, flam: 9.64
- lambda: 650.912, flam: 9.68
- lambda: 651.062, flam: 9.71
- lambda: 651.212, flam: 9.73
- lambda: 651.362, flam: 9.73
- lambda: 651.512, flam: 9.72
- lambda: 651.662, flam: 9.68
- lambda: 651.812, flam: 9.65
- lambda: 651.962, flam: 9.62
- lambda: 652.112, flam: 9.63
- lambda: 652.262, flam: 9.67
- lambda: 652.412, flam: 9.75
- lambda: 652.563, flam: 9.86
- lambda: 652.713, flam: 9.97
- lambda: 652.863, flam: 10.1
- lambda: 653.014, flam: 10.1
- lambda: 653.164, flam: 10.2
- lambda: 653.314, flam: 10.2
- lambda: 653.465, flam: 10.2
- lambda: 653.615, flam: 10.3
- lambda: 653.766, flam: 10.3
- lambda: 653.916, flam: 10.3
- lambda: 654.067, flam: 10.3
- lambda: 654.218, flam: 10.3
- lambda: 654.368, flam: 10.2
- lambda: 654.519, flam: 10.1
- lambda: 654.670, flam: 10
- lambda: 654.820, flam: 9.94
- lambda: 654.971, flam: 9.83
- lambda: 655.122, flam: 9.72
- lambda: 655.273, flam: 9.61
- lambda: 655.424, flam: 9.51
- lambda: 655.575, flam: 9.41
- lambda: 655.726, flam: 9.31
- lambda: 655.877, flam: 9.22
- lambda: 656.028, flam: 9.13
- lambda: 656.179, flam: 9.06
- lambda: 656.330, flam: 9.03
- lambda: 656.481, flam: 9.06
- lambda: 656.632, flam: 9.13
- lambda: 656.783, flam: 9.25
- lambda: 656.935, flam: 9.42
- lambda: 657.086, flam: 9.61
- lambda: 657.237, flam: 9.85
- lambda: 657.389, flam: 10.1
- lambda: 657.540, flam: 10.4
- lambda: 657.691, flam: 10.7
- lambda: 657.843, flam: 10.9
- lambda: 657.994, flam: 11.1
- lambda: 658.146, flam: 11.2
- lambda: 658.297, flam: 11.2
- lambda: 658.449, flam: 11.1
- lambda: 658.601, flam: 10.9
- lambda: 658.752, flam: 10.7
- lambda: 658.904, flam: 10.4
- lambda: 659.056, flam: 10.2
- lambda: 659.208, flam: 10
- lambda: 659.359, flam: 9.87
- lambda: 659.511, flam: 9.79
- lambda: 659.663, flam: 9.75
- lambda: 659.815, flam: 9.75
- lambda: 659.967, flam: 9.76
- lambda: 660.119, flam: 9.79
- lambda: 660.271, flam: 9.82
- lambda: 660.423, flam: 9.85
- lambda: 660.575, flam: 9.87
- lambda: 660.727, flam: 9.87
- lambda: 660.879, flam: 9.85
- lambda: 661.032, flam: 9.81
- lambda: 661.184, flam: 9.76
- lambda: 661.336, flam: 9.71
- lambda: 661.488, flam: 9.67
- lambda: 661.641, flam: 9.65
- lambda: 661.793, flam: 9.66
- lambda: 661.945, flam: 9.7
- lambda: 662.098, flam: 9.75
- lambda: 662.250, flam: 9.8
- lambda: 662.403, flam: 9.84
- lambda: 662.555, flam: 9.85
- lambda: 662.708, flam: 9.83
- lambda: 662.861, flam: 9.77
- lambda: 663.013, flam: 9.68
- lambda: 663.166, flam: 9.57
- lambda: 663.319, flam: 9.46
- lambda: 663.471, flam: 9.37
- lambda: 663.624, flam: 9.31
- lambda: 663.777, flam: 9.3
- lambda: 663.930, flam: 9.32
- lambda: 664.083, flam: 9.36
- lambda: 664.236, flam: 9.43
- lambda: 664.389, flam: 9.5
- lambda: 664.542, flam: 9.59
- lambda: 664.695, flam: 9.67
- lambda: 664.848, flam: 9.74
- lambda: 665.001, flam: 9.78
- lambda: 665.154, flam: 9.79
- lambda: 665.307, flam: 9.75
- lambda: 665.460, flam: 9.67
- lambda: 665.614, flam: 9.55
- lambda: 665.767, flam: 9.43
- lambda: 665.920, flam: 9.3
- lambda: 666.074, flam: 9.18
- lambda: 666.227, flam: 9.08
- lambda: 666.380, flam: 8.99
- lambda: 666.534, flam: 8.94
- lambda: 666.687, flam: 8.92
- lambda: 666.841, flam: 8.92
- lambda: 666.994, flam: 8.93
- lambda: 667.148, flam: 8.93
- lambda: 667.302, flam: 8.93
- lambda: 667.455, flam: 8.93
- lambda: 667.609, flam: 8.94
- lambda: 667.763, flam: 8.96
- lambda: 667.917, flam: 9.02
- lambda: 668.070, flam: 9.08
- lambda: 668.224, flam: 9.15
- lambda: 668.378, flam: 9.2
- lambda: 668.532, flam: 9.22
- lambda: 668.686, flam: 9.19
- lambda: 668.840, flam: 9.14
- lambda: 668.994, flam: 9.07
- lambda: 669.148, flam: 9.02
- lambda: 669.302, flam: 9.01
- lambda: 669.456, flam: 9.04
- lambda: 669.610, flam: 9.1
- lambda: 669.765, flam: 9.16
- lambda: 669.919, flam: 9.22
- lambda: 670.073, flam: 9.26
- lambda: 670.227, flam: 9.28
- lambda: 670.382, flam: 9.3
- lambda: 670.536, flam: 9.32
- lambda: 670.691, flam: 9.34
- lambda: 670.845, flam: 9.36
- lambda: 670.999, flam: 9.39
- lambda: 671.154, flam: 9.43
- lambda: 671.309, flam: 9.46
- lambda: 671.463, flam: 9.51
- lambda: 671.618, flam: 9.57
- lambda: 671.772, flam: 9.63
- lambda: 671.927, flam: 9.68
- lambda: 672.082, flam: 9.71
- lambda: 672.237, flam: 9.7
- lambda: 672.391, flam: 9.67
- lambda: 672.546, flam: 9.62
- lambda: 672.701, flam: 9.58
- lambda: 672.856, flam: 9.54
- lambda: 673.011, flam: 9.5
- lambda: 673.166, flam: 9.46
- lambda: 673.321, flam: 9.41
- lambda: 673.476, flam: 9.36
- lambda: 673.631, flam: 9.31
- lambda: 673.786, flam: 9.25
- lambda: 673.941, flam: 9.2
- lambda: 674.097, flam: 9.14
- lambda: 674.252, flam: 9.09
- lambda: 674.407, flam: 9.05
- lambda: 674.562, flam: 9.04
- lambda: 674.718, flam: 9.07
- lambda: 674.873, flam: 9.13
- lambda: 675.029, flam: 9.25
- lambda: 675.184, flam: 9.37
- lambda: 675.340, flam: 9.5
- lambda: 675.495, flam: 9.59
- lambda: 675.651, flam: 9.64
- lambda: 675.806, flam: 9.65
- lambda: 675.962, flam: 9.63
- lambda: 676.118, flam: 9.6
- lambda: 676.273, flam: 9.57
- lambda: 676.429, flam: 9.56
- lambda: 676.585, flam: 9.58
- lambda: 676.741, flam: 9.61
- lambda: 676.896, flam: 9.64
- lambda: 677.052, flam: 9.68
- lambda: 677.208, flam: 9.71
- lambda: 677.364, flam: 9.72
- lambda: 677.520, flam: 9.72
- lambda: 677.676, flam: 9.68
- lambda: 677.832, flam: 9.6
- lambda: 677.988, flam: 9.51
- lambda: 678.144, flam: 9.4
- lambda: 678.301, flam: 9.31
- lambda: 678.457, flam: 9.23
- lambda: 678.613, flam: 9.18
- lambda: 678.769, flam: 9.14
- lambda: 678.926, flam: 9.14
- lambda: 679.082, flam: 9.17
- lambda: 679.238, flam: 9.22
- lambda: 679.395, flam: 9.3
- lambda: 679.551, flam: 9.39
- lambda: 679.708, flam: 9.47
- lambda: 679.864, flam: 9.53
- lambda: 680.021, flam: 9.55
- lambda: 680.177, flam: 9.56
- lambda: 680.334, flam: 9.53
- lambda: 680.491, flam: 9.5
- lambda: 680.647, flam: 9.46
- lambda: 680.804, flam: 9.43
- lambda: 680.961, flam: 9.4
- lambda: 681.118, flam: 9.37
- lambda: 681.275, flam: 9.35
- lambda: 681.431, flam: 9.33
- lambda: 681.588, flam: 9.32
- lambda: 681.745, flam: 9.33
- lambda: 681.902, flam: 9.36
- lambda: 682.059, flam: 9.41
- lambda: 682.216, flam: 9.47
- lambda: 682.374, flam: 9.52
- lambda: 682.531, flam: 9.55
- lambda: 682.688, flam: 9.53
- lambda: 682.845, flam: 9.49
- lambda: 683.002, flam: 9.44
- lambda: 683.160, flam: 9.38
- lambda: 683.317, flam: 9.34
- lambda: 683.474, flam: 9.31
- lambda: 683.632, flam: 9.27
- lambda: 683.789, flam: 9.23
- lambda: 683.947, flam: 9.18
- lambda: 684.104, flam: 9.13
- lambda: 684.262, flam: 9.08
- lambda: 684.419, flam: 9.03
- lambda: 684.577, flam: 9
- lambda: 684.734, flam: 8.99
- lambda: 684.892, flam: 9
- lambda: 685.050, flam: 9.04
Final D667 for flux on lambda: 9.22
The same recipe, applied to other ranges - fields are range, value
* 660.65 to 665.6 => 9.65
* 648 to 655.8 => 9.72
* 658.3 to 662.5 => 9.97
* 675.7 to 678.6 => 9.57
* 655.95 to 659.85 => 10.1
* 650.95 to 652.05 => 9.69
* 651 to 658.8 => 9.96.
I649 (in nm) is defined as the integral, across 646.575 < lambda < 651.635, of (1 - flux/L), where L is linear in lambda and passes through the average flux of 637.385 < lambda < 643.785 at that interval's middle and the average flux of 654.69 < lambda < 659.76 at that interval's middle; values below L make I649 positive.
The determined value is 0.14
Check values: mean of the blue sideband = 9.71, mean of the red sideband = 9.95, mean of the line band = 9.56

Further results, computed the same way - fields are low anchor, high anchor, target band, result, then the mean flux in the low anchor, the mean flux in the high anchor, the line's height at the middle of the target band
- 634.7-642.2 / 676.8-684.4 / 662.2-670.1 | 0.14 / 9.63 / 9.41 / 9.48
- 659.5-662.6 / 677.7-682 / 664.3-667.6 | 0.13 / 9.78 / 9.38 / 9.67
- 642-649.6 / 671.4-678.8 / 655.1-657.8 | 0.02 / 9.68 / 9.47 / 9.6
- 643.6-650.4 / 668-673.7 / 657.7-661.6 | -0.30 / 9.59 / 9.35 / 9.46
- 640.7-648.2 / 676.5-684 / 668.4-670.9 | 0.08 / 9.71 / 9.43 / 9.51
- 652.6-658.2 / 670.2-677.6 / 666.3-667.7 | 0.10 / 9.92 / 9.46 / 9.63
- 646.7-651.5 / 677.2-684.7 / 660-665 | -0.10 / 9.55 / 9.38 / 9.48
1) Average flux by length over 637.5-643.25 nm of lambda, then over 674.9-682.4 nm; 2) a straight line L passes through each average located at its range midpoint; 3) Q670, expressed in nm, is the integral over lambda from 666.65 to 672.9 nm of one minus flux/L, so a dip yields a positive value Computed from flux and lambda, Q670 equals 0.17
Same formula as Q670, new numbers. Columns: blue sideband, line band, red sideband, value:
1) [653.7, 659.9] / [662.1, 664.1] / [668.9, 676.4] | 0.03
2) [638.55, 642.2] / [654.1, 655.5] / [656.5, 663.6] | -0.01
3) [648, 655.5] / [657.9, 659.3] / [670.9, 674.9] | -0.16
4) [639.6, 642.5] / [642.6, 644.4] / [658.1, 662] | -0.04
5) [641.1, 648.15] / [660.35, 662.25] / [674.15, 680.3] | -0.04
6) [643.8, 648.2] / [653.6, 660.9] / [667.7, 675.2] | -0.36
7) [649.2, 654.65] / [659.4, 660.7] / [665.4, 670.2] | -0.05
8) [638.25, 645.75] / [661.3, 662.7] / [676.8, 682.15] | -0.03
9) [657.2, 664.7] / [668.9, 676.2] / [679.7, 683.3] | 0.22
